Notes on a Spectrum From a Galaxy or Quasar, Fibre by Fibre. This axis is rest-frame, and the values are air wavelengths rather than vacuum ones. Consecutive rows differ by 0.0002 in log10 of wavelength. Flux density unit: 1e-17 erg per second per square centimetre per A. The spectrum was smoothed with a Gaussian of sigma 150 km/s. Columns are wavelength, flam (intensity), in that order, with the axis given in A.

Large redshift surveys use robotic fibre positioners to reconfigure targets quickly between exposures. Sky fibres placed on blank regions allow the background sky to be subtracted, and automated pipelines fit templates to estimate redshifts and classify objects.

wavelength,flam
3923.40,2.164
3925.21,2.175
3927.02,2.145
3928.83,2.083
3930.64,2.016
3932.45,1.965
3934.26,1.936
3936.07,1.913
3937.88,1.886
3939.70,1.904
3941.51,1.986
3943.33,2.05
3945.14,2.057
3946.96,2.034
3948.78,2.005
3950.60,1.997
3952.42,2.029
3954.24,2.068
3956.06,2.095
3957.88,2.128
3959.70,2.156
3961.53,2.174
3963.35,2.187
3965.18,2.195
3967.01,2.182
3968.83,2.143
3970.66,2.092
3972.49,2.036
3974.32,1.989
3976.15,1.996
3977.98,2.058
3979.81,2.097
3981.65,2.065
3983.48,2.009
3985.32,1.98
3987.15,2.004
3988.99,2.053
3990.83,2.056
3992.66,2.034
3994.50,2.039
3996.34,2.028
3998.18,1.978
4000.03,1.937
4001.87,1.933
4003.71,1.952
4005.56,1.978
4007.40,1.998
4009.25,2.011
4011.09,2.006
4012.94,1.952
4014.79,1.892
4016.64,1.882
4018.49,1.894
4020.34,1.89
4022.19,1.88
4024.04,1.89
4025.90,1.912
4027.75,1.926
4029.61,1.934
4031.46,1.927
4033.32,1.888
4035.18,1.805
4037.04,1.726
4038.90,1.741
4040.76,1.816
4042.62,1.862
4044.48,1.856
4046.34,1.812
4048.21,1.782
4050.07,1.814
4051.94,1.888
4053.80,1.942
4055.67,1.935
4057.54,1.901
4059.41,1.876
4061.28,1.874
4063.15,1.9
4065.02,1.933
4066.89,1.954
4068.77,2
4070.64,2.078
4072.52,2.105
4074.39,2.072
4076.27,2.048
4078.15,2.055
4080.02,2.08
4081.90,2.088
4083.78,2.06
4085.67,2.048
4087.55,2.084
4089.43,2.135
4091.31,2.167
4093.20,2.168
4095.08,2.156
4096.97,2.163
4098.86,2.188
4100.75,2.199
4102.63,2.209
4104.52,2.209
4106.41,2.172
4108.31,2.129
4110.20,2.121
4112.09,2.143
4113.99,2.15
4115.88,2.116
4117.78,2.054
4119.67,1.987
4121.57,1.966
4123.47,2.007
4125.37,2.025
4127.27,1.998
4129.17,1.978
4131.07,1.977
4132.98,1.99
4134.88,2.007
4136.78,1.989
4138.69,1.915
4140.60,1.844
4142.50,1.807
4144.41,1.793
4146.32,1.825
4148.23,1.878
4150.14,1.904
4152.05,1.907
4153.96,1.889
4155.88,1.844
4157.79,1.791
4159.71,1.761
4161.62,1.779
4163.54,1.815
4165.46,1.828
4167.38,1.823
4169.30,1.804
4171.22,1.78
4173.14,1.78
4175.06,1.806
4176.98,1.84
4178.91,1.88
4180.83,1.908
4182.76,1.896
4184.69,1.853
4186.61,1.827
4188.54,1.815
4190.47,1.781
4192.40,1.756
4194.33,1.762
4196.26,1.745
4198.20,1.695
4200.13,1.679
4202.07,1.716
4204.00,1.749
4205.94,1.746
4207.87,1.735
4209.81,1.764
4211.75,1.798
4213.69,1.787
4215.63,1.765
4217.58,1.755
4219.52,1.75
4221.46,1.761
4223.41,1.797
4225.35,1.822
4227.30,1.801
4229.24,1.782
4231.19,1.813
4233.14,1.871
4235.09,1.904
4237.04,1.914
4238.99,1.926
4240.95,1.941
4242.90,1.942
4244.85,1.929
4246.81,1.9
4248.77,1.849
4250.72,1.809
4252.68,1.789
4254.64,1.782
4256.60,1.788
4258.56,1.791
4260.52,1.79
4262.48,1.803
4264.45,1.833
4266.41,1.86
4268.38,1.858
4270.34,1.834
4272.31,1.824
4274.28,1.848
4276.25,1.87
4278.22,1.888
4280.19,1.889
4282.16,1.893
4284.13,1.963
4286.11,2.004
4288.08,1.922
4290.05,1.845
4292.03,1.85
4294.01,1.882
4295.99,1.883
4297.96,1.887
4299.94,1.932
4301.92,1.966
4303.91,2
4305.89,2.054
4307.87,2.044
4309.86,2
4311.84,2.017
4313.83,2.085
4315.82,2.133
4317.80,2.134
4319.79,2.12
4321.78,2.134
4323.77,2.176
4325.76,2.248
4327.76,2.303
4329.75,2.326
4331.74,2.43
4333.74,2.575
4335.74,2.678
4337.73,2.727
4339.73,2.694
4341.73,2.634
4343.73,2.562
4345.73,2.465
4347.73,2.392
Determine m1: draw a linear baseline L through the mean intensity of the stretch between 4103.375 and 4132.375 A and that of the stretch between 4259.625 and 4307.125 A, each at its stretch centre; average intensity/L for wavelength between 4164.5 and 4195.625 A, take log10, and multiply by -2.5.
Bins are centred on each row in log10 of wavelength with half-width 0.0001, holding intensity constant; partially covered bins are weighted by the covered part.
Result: 0.10 mag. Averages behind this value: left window 2.07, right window 1.89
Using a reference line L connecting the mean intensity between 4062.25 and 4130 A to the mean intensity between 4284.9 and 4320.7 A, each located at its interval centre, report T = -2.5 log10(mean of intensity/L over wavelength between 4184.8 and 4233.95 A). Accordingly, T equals 0.15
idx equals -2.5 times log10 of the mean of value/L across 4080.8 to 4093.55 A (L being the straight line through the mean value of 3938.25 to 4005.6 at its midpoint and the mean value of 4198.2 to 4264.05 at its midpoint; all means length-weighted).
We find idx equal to -0.09 mag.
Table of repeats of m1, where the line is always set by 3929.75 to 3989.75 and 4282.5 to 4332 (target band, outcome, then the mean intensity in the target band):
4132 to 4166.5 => 0.101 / 1.86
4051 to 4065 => 0.078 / 1.9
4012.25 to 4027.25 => 0.081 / 1.9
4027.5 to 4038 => 0.102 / 1.86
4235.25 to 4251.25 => 0.078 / 1.9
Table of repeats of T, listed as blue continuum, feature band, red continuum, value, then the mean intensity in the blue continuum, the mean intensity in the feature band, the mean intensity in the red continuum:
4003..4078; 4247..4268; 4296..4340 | 0.177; 1.91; 1.81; 2.2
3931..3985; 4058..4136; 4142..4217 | -0.094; 2.05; 2.06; 1.8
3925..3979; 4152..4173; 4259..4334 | 0.116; 2.05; 1.81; 2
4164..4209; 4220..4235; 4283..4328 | 0.035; 1.79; 1.81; 2.02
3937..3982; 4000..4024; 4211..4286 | 0.047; 2.06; 1.94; 1.84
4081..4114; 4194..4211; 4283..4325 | 0.194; 2.14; 1.73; 2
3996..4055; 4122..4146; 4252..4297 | -0.035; 1.9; 1.94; 1.86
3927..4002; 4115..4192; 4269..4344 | 0.106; 2.04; 1.89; 2.11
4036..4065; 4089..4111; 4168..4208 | -0.185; 1.85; 2.17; 1.79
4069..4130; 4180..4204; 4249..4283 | 0.097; 2.1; 1.78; 1.83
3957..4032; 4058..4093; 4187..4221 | -0.066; 2.01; 2.03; 1.75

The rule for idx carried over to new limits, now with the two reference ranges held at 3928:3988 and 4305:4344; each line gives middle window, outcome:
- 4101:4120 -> 0.01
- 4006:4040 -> 0.11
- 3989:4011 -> 0.04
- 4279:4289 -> 0.18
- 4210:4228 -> 0.24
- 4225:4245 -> 0.19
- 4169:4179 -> 0.21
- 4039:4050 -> 0.16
